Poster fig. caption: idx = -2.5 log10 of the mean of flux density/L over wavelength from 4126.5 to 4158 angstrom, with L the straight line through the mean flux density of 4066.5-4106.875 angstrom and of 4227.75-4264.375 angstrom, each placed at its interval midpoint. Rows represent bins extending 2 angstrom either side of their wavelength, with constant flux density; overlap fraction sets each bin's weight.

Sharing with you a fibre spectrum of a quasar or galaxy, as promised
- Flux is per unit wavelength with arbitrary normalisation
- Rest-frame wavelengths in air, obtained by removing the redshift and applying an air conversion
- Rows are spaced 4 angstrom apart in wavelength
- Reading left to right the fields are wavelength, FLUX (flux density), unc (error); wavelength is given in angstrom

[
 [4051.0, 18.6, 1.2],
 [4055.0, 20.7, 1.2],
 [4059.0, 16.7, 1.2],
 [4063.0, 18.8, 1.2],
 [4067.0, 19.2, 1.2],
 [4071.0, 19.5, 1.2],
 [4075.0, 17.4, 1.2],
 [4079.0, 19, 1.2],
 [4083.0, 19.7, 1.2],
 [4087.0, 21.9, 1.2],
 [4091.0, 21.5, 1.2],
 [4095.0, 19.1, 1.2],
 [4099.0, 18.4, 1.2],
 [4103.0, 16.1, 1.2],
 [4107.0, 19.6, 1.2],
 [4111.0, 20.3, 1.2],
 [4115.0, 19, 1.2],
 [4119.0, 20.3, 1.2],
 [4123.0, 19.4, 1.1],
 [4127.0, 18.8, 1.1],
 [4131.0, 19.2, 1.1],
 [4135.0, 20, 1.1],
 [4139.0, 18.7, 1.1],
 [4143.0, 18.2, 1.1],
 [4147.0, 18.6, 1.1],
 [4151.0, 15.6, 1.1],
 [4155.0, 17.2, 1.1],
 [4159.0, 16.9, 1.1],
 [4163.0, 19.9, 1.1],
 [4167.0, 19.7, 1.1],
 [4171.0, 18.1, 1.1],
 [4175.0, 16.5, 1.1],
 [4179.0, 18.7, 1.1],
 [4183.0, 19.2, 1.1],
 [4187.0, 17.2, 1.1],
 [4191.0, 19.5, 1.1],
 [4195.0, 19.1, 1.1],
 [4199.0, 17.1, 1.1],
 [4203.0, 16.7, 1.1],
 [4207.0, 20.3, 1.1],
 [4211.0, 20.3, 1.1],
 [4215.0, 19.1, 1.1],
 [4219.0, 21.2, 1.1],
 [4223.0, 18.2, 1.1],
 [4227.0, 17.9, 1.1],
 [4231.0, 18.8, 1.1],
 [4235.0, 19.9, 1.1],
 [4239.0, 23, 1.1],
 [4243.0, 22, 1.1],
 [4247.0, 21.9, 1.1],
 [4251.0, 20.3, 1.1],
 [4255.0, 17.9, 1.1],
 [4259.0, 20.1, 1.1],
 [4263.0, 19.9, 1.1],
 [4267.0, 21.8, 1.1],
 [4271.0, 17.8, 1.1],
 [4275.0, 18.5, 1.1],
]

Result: 0.08 mag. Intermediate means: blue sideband 19.2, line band 18.2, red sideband 20.3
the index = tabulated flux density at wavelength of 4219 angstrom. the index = 21.2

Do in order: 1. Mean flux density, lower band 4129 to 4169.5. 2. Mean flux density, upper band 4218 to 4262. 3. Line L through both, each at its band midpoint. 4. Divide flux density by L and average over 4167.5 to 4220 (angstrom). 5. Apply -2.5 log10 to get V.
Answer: 0.032 mag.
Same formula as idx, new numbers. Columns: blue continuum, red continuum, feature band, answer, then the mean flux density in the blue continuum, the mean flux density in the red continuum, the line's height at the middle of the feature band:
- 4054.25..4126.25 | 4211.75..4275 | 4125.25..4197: 0.067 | 19.2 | 19.9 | 19.6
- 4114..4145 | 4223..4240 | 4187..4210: 0.053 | 19.2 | 19.5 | 19.4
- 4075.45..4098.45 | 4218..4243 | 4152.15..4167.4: 0.103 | 19.9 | 20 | 19.9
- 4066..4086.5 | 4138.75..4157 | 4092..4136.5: -0.049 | 19.2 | 17.6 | 18.3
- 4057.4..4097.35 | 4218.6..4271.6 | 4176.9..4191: 0.072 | 19.3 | 20.1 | 19.8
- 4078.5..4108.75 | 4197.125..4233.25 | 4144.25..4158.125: 0.119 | 19.4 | 18.9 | 19.2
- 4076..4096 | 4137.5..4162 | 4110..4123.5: -0.046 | 20.2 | 17.6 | 18.9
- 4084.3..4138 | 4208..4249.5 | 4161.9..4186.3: 0.075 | 19.5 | 20.2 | 19.9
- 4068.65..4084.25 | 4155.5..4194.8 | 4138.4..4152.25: 0.044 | 18.9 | 18.4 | 18.5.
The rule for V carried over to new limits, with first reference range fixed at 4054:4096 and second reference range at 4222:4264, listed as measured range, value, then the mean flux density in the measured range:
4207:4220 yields -0.012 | 20.1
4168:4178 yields 0.121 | 17.7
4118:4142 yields 0.016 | 19.3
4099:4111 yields 0.066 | 18.3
